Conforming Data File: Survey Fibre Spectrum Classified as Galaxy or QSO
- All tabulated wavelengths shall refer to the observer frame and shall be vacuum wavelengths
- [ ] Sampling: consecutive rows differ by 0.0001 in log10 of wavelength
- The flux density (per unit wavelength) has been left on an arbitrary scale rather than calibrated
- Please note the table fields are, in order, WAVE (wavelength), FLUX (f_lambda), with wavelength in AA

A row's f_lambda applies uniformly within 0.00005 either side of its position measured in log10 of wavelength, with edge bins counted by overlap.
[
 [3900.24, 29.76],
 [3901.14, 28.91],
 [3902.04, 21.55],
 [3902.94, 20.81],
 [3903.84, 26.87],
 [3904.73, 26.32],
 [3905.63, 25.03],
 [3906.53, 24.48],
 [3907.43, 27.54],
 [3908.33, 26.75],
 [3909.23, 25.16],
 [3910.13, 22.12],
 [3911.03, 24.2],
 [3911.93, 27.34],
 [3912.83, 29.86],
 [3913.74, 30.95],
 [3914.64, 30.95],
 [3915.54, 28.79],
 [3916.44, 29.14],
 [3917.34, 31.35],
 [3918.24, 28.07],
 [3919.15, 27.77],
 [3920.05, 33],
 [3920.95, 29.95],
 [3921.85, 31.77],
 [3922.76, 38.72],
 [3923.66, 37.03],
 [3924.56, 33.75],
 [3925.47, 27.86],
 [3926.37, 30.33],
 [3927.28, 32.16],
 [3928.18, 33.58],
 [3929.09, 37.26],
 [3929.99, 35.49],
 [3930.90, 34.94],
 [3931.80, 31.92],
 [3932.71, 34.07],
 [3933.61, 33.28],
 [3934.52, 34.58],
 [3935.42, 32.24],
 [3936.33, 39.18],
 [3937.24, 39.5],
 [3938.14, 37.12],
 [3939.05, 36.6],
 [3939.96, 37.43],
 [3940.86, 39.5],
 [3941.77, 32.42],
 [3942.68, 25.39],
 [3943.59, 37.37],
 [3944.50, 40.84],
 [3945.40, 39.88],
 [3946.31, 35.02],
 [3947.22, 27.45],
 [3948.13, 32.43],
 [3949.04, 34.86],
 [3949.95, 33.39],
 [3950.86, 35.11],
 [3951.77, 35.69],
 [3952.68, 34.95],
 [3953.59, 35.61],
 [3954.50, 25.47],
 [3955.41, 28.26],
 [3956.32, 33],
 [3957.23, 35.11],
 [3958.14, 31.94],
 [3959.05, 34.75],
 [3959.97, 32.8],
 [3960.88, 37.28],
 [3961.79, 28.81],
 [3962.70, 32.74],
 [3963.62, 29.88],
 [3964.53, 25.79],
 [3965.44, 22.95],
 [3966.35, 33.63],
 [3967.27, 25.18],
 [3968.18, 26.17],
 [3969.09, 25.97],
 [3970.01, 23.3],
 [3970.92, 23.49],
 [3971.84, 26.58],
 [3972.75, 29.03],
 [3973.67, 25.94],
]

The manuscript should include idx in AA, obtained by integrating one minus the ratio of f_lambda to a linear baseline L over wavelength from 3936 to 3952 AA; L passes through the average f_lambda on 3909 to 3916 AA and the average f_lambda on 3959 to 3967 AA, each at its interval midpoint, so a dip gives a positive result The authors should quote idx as -3.3 AA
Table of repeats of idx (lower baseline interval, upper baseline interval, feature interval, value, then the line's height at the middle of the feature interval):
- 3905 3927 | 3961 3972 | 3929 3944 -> -3.51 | 28.5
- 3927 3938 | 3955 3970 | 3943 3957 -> -0.77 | 32.1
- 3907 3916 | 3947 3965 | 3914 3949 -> -4.77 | 29.6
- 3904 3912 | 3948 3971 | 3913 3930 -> -3.18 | 26.8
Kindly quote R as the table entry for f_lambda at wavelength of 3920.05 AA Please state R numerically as 33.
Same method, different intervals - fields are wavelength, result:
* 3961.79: 28.81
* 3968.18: 26.17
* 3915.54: 28.79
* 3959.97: 32.8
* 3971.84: 26.58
